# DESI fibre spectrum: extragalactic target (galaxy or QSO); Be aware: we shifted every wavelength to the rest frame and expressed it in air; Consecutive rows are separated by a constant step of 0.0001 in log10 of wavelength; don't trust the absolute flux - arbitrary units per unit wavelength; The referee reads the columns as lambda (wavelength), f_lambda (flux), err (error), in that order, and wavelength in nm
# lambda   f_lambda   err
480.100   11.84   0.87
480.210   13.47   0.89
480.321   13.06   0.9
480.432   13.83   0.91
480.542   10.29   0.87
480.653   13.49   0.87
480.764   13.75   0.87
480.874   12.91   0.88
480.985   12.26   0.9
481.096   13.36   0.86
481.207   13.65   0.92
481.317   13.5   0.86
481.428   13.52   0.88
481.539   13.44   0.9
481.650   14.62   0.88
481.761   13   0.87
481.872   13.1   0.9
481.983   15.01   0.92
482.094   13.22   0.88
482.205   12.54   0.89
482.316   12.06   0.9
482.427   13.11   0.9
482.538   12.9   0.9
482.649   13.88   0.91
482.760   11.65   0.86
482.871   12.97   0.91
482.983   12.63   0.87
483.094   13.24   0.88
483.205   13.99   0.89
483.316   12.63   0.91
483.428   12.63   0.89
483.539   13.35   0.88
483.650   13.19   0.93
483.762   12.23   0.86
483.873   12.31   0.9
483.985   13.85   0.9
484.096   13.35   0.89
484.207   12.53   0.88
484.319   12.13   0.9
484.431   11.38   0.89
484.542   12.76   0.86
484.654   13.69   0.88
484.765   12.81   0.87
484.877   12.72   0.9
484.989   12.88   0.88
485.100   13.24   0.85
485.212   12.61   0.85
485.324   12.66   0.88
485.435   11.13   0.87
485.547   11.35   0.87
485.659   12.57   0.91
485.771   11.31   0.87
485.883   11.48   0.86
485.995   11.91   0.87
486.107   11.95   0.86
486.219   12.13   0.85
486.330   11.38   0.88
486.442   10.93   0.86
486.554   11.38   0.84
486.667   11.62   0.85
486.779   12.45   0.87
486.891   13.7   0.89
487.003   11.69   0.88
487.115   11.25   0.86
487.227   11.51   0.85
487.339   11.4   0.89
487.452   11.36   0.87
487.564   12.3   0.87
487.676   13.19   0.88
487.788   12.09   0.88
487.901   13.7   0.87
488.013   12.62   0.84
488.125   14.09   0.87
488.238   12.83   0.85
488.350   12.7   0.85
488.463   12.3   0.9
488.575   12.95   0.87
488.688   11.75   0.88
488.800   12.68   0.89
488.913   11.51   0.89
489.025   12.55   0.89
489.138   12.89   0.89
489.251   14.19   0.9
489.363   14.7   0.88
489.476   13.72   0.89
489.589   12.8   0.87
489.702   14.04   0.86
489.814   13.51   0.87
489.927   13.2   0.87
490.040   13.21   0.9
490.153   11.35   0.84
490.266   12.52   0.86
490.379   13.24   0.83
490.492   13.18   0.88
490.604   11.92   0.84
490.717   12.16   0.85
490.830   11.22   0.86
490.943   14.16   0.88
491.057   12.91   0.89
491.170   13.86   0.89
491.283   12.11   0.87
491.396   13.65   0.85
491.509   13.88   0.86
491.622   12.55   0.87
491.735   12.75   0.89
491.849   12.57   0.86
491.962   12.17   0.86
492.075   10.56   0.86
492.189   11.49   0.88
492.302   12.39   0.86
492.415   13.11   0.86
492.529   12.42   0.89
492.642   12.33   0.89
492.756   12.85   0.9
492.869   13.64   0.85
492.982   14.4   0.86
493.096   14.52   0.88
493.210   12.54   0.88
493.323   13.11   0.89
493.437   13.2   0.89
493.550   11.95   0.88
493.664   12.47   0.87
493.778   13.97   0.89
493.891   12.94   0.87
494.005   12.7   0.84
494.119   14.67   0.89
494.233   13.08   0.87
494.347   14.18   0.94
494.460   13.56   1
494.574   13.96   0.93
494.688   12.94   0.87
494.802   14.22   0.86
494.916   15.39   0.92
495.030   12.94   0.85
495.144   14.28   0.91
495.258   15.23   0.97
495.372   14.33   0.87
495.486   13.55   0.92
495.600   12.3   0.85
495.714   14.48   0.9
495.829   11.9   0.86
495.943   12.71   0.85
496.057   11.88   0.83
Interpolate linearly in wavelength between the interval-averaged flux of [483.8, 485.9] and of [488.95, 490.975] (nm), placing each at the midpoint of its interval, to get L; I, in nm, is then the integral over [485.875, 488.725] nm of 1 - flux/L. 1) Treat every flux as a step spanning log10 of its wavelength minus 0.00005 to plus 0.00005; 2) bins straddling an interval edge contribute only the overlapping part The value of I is 0.12 nm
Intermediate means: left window 12.5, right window 13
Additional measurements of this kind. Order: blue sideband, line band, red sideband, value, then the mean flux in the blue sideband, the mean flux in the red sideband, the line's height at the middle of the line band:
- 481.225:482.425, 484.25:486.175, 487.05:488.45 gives 0.085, 13.4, 12.4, 12.8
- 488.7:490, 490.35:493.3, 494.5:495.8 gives 0.156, 13.2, 13.9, 13.5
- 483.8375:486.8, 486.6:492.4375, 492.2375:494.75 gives 0.040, 12.2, 13.2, 12.7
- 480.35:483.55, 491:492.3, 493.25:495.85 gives 0.084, 13.1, 13.6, 13.5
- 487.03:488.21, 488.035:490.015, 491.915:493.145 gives -0.099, 12.3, 12.7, 12.5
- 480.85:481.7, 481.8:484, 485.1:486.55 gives -0.028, 13.4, 11.8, 12.8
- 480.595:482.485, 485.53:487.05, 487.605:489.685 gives 0.143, 13.3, 13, 13.1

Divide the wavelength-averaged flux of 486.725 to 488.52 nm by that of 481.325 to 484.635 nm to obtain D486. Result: 1.0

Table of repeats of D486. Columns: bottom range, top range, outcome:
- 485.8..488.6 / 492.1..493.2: 1.06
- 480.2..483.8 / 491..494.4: 0.99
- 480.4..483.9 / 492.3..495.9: 1.03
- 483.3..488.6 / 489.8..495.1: 1.05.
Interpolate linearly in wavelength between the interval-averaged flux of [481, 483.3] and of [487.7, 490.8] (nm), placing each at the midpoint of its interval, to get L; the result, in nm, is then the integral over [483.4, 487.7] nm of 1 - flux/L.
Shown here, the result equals 0.27 nm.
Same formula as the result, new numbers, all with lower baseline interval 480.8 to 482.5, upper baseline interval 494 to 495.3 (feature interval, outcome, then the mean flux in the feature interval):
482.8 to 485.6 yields 0.15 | 12.7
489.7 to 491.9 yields 0.14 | 12.9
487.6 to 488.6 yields 0.05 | 12.9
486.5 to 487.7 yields 0.14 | 12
